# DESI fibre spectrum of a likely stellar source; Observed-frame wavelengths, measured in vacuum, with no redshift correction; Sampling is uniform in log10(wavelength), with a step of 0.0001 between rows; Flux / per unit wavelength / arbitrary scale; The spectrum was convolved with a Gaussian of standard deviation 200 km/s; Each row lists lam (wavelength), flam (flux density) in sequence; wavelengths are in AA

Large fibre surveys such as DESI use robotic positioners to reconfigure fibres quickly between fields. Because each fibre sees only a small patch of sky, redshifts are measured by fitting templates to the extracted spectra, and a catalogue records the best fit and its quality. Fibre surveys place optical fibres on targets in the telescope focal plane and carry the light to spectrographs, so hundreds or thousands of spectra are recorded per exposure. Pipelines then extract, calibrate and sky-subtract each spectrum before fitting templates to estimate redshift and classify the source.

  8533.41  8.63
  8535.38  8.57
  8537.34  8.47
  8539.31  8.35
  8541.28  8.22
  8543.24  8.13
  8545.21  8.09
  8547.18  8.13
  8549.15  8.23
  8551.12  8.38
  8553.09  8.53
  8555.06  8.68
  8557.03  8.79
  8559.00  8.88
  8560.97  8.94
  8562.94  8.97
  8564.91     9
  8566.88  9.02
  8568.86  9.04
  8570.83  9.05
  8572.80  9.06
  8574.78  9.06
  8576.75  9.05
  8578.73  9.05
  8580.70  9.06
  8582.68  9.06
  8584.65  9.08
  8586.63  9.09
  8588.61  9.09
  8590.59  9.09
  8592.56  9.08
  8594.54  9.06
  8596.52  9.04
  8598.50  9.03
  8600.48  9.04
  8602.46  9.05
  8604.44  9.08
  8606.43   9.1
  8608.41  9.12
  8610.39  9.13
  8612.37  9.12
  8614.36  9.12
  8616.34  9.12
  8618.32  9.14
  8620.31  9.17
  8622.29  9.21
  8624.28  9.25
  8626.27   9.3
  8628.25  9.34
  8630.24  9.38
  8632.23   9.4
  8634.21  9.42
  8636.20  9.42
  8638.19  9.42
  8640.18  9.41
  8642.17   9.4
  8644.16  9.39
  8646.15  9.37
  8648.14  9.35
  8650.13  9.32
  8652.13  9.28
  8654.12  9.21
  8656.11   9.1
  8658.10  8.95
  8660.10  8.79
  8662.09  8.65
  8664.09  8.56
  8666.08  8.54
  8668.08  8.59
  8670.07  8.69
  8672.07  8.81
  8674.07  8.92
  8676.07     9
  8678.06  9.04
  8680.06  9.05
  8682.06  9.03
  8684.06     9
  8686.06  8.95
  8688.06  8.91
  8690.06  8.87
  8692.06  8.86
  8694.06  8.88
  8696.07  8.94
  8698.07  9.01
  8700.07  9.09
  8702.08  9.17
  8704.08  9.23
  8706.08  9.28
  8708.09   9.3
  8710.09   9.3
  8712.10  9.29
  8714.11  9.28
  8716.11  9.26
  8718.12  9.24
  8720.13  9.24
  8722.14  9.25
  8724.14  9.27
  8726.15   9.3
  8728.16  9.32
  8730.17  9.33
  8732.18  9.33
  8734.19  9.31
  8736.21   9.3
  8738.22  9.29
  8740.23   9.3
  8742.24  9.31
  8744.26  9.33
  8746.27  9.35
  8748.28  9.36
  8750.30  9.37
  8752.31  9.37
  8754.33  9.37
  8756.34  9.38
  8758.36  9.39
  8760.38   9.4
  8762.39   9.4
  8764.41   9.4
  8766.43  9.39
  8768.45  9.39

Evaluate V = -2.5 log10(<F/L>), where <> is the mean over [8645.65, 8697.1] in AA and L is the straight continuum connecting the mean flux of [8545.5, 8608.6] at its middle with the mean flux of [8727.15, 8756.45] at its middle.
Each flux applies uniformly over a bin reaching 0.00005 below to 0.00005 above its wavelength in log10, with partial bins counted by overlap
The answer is 0.026 mag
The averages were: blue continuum 8.92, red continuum 9.33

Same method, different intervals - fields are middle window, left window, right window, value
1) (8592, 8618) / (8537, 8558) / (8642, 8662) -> -0.03 mag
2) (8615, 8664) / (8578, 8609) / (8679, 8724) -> -0.02 mag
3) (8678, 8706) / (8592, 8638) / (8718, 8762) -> 0.03 mag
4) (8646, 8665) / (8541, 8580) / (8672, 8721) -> -0.01 mag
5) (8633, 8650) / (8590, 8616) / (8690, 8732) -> -0.03 mag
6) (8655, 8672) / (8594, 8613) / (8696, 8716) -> 0.05 mag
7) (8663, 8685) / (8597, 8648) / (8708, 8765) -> 0.05 mag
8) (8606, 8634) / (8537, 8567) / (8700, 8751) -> -0.05 mag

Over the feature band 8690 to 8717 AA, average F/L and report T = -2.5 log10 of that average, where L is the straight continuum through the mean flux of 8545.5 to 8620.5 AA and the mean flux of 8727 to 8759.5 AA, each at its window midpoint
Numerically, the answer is 0.01 mag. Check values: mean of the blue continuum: 8.96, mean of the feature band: 9.13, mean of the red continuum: 9.34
